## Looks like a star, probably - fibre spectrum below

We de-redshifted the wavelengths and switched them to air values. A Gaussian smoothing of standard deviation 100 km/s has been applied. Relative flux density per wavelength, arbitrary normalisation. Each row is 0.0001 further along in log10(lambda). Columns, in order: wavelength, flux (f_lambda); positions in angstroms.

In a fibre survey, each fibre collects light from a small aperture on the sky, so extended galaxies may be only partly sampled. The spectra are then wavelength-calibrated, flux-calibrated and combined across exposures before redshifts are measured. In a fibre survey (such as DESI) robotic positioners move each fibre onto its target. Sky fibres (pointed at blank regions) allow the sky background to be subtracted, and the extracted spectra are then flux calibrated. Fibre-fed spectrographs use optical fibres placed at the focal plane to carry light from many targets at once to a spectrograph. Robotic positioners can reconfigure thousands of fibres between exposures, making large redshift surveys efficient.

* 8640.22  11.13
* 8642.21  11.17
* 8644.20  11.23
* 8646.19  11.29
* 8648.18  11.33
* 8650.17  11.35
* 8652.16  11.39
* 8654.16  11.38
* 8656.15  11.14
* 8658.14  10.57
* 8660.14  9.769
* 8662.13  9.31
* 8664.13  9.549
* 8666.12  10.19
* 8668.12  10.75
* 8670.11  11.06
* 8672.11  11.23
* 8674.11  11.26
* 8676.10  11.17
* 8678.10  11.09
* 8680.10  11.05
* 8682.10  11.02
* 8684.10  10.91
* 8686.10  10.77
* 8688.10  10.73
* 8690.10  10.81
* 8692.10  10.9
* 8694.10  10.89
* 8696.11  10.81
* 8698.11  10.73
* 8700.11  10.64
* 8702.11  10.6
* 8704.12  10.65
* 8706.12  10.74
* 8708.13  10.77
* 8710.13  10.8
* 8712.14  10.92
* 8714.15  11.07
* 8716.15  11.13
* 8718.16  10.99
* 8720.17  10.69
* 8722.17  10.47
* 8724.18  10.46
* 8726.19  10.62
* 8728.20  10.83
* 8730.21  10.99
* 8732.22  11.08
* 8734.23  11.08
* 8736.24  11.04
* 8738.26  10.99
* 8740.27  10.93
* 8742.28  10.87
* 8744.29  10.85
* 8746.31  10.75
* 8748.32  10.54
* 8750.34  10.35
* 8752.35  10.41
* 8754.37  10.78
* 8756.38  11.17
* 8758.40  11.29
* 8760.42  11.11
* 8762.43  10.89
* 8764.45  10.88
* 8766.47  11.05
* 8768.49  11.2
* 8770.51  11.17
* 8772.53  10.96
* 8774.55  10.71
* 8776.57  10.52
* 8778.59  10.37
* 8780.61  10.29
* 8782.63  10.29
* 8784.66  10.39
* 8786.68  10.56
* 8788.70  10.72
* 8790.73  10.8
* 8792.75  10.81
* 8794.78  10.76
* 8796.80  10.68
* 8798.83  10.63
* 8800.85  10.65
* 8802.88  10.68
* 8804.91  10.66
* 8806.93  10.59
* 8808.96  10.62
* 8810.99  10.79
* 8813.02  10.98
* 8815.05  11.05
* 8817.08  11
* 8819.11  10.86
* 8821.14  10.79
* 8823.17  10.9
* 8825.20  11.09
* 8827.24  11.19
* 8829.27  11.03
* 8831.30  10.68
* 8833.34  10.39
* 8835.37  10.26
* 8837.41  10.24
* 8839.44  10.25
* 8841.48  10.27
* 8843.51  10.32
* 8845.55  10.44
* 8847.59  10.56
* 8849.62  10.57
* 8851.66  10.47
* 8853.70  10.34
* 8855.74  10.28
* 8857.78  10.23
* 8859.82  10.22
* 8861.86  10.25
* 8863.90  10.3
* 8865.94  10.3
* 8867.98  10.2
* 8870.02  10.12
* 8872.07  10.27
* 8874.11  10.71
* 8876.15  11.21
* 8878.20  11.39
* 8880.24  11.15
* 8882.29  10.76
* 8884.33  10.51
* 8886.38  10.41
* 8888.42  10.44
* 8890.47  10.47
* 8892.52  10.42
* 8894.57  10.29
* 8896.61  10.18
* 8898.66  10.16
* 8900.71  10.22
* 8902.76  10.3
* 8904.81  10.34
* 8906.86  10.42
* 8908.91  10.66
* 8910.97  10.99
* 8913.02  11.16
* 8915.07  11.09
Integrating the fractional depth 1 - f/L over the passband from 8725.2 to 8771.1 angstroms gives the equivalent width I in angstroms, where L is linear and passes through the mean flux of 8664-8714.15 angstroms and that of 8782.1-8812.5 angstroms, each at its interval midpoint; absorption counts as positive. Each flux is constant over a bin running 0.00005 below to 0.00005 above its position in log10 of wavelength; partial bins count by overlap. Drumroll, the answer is -0.7 angstroms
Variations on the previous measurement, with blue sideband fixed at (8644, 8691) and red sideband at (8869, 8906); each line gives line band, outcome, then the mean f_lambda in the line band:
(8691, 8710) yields 0.1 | 10.8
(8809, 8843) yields -0.4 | 10.7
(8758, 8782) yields -0.4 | 10.9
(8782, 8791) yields 0.1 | 10.5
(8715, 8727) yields 0.0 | 10.7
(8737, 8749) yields -0.1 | 10.8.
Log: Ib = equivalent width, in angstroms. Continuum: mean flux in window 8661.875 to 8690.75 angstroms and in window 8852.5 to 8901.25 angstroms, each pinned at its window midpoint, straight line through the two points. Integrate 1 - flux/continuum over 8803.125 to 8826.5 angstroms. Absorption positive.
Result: -0.7 angstroms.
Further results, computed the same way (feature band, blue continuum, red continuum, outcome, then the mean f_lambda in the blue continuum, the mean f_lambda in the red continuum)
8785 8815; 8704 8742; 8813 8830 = 0.7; 10.9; 11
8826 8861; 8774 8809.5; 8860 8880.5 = 0.4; 10.6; 10.6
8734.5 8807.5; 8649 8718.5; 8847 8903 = -0.8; 10.8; 10.5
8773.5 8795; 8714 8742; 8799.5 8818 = 0.5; 10.9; 10.8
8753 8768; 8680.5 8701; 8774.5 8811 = -0.5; 10.8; 10.6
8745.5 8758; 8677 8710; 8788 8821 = 0.1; 10.8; 10.8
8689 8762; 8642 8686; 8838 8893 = -0.5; 10.9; 10.5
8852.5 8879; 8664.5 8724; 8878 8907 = 0.2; 10.8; 10.5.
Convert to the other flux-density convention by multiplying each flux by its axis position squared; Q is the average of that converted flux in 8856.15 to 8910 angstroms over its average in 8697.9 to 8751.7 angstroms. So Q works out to 1.00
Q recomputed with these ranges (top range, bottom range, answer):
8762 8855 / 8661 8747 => 1.01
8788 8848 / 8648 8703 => 1.02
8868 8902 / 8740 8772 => 1.00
